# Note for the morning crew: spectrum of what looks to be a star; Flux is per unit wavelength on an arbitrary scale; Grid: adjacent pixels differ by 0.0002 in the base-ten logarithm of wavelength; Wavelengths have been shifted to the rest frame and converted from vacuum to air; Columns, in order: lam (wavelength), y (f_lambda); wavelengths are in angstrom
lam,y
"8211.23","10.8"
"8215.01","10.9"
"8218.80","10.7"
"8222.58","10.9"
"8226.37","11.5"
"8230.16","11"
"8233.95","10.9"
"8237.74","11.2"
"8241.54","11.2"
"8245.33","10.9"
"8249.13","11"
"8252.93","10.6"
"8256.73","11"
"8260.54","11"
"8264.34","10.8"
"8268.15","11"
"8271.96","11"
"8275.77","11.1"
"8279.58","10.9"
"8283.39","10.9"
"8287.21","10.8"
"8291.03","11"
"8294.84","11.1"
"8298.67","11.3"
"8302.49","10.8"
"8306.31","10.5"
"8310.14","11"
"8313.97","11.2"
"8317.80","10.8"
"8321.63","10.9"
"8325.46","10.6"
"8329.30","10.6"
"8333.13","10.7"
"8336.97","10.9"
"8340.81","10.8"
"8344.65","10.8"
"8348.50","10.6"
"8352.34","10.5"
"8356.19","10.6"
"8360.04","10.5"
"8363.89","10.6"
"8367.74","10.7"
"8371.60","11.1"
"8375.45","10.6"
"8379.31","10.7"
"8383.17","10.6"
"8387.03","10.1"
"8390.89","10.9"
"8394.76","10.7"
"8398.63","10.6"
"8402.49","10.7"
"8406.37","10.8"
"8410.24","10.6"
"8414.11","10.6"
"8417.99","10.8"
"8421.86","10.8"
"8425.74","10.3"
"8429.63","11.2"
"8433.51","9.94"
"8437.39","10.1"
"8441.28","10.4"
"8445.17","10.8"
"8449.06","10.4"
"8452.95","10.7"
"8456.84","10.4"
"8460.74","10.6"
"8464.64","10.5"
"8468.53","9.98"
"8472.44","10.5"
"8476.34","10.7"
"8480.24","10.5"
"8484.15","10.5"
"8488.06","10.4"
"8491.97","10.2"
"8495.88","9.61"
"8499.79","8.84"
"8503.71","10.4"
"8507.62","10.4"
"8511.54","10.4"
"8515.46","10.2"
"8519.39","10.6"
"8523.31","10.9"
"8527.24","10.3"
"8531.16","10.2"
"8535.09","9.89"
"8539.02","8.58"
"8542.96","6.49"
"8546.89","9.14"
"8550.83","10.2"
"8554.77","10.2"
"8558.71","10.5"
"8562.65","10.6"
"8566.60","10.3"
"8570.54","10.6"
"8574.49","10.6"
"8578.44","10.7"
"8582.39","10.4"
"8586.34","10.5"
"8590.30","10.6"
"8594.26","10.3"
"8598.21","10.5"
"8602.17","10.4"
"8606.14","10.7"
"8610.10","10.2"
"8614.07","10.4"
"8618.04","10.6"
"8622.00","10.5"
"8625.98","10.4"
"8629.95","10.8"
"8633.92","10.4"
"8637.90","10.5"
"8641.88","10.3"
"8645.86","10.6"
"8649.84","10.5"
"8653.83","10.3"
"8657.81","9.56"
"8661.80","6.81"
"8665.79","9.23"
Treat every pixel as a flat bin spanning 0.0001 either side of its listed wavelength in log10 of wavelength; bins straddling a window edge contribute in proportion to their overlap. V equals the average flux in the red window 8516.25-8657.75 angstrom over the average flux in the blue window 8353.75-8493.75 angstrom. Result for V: 1.0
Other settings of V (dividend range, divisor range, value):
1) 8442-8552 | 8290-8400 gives 0.94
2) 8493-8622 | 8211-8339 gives 0.93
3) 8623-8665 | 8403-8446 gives 0.95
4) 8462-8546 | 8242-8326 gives 0.91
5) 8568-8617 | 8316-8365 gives 0.98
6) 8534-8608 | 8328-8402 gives 0.94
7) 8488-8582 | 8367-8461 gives 0.94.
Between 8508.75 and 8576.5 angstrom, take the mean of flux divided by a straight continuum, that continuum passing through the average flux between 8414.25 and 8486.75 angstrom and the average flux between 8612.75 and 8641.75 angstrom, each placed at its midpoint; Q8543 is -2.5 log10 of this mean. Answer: 0.05 mag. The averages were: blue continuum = 10.5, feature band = 9.99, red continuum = 10.5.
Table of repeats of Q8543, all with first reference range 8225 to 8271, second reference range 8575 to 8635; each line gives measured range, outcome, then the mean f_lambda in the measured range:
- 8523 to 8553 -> 0.13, 9.39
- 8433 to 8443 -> 0.06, 10.2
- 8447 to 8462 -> 0.02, 10.5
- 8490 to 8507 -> 0.09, 9.82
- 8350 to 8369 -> 0.03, 10.6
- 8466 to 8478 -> 0.03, 10.4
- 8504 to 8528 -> 0.02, 10.5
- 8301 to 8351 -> 0.01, 10.8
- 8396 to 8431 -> 0.01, 10.7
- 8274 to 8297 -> 0.00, 11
